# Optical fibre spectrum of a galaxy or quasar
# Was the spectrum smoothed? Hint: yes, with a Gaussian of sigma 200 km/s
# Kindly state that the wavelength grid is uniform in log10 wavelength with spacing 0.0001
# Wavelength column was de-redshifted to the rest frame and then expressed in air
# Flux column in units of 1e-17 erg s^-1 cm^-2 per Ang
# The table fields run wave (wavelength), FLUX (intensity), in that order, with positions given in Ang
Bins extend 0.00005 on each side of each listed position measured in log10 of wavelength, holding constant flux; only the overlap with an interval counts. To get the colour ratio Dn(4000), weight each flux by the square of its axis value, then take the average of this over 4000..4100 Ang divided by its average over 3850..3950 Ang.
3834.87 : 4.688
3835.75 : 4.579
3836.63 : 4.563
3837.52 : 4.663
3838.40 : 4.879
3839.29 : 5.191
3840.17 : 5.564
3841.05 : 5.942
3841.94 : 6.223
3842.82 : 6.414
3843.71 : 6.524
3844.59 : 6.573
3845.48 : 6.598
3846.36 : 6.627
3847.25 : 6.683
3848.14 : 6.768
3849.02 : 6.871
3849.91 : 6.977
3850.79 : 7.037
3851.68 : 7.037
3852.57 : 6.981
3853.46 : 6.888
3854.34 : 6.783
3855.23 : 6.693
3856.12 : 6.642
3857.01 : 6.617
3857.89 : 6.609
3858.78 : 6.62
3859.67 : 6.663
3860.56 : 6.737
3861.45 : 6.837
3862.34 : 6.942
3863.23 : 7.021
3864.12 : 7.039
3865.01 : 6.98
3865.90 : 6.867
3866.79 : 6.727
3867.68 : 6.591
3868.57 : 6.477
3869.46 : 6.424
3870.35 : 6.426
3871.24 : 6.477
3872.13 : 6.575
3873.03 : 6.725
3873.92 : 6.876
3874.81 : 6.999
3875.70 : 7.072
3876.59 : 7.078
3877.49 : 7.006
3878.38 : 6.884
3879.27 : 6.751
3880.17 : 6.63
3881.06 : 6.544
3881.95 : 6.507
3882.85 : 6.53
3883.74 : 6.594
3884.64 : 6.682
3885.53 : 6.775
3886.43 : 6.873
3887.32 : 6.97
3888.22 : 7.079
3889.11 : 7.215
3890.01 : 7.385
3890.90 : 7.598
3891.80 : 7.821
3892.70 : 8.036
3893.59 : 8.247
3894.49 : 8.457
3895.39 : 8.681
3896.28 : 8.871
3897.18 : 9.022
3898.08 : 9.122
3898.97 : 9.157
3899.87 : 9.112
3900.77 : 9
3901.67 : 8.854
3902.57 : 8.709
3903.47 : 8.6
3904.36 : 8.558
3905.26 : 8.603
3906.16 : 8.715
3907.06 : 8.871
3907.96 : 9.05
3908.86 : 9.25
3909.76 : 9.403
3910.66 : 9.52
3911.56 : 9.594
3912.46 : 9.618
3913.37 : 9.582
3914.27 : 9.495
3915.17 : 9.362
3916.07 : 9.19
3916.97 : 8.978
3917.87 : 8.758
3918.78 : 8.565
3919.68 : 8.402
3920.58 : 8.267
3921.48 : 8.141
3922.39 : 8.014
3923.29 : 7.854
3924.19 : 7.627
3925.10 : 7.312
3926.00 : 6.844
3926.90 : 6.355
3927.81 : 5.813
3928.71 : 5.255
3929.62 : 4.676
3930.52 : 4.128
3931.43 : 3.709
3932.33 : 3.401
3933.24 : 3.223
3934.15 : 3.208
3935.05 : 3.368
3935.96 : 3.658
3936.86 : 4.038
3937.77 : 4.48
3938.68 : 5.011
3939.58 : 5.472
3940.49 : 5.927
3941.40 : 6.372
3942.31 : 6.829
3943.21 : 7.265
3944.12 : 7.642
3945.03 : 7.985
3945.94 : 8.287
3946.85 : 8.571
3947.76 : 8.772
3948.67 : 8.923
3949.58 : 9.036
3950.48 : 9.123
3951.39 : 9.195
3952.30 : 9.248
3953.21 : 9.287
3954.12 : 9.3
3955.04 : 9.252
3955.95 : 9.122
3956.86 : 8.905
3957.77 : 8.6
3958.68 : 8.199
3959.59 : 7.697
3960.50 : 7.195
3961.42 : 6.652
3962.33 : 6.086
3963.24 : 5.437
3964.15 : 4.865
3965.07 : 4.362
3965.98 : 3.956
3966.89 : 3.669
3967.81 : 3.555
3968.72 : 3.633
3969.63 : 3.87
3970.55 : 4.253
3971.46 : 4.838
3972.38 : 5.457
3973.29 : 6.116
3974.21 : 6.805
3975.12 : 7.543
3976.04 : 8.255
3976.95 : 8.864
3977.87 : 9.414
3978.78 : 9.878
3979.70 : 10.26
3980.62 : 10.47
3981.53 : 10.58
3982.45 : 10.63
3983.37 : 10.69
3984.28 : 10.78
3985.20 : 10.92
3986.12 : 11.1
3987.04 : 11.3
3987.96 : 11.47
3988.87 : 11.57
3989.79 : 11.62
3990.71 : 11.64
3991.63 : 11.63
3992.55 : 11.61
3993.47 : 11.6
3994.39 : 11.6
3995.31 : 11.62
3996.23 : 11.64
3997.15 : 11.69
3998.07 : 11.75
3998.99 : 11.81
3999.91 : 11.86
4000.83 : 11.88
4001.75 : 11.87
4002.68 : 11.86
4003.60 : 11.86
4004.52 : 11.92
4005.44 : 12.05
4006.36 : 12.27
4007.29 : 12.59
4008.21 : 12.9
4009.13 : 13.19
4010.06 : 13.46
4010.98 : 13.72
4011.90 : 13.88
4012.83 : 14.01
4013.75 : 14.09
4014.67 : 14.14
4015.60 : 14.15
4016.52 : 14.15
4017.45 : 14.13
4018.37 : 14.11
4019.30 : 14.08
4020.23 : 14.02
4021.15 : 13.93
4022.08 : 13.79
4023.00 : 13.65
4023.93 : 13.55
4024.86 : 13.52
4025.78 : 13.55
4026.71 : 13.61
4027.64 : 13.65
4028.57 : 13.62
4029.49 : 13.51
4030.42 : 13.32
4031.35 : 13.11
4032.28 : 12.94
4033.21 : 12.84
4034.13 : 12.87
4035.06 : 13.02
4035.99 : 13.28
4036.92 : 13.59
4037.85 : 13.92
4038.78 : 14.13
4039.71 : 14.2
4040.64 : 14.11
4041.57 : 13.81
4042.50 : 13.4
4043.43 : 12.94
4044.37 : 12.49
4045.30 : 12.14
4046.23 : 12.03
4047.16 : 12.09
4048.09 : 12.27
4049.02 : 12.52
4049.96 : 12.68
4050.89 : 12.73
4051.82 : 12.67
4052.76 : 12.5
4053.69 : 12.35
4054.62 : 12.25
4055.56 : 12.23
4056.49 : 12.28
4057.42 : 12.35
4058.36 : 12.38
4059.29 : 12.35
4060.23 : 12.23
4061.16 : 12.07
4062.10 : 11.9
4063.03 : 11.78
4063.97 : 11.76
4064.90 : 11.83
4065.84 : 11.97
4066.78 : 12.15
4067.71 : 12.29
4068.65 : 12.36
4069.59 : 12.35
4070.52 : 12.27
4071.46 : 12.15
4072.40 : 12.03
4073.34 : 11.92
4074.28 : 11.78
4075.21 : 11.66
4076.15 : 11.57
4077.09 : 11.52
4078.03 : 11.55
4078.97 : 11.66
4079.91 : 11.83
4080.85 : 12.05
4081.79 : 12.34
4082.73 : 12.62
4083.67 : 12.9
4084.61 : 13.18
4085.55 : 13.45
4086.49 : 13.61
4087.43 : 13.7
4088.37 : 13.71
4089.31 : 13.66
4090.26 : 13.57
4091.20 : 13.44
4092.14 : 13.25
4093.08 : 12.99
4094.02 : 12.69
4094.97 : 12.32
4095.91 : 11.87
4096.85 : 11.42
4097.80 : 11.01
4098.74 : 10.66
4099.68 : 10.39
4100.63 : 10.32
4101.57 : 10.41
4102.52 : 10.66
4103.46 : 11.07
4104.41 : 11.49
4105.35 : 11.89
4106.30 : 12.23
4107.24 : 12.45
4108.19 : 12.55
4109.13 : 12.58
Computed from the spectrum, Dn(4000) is 1.9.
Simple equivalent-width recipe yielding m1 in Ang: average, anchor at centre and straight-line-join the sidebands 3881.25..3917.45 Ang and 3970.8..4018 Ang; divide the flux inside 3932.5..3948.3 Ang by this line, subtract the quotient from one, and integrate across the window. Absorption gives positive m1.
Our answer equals 6.2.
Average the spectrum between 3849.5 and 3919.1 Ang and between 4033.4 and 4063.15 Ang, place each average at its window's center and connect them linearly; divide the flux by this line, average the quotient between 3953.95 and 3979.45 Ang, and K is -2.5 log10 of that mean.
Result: 0.47 mag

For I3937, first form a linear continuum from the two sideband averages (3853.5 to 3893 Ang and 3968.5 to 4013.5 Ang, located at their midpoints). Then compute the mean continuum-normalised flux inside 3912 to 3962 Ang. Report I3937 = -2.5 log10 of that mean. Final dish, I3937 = 0.22 mag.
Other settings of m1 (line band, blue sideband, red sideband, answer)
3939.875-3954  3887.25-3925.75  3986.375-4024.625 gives 2.9 Ang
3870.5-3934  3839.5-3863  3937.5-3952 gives -4.5 Ang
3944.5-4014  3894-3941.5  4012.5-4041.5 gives 9.6 Ang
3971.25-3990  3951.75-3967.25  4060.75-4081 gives -3.1 Ang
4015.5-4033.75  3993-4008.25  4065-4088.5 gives -2.5 Ang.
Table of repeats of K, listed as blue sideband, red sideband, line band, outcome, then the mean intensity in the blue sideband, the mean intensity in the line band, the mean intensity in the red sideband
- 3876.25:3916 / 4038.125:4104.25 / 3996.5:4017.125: -0.18 mag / 8.16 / 12.8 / 12.3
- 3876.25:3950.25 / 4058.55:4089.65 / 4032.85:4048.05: -0.17 mag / 7.42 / 13.2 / 12.3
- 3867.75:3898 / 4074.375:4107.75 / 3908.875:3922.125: -0.14 mag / 7.18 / 9.05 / 12.1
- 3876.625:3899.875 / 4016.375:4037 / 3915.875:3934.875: 0.36 mag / 7.52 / 6.47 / 13.5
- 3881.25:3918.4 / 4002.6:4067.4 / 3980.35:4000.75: 0.01 mag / 8.39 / 11.4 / 13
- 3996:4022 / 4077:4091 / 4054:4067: 0.07 mag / 13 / 12.1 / 12.8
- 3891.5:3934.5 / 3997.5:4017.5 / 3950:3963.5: 0.22 mag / 7.9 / 8.26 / 12.9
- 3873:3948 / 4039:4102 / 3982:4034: -0.21 mag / 7.35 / 12.6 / 12.3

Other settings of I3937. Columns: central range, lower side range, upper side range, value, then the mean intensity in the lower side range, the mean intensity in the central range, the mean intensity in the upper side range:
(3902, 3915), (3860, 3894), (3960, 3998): -0.22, 6.92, 9.11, 8.55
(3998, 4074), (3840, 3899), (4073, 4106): -0.19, 6.99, 12.9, 12.1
